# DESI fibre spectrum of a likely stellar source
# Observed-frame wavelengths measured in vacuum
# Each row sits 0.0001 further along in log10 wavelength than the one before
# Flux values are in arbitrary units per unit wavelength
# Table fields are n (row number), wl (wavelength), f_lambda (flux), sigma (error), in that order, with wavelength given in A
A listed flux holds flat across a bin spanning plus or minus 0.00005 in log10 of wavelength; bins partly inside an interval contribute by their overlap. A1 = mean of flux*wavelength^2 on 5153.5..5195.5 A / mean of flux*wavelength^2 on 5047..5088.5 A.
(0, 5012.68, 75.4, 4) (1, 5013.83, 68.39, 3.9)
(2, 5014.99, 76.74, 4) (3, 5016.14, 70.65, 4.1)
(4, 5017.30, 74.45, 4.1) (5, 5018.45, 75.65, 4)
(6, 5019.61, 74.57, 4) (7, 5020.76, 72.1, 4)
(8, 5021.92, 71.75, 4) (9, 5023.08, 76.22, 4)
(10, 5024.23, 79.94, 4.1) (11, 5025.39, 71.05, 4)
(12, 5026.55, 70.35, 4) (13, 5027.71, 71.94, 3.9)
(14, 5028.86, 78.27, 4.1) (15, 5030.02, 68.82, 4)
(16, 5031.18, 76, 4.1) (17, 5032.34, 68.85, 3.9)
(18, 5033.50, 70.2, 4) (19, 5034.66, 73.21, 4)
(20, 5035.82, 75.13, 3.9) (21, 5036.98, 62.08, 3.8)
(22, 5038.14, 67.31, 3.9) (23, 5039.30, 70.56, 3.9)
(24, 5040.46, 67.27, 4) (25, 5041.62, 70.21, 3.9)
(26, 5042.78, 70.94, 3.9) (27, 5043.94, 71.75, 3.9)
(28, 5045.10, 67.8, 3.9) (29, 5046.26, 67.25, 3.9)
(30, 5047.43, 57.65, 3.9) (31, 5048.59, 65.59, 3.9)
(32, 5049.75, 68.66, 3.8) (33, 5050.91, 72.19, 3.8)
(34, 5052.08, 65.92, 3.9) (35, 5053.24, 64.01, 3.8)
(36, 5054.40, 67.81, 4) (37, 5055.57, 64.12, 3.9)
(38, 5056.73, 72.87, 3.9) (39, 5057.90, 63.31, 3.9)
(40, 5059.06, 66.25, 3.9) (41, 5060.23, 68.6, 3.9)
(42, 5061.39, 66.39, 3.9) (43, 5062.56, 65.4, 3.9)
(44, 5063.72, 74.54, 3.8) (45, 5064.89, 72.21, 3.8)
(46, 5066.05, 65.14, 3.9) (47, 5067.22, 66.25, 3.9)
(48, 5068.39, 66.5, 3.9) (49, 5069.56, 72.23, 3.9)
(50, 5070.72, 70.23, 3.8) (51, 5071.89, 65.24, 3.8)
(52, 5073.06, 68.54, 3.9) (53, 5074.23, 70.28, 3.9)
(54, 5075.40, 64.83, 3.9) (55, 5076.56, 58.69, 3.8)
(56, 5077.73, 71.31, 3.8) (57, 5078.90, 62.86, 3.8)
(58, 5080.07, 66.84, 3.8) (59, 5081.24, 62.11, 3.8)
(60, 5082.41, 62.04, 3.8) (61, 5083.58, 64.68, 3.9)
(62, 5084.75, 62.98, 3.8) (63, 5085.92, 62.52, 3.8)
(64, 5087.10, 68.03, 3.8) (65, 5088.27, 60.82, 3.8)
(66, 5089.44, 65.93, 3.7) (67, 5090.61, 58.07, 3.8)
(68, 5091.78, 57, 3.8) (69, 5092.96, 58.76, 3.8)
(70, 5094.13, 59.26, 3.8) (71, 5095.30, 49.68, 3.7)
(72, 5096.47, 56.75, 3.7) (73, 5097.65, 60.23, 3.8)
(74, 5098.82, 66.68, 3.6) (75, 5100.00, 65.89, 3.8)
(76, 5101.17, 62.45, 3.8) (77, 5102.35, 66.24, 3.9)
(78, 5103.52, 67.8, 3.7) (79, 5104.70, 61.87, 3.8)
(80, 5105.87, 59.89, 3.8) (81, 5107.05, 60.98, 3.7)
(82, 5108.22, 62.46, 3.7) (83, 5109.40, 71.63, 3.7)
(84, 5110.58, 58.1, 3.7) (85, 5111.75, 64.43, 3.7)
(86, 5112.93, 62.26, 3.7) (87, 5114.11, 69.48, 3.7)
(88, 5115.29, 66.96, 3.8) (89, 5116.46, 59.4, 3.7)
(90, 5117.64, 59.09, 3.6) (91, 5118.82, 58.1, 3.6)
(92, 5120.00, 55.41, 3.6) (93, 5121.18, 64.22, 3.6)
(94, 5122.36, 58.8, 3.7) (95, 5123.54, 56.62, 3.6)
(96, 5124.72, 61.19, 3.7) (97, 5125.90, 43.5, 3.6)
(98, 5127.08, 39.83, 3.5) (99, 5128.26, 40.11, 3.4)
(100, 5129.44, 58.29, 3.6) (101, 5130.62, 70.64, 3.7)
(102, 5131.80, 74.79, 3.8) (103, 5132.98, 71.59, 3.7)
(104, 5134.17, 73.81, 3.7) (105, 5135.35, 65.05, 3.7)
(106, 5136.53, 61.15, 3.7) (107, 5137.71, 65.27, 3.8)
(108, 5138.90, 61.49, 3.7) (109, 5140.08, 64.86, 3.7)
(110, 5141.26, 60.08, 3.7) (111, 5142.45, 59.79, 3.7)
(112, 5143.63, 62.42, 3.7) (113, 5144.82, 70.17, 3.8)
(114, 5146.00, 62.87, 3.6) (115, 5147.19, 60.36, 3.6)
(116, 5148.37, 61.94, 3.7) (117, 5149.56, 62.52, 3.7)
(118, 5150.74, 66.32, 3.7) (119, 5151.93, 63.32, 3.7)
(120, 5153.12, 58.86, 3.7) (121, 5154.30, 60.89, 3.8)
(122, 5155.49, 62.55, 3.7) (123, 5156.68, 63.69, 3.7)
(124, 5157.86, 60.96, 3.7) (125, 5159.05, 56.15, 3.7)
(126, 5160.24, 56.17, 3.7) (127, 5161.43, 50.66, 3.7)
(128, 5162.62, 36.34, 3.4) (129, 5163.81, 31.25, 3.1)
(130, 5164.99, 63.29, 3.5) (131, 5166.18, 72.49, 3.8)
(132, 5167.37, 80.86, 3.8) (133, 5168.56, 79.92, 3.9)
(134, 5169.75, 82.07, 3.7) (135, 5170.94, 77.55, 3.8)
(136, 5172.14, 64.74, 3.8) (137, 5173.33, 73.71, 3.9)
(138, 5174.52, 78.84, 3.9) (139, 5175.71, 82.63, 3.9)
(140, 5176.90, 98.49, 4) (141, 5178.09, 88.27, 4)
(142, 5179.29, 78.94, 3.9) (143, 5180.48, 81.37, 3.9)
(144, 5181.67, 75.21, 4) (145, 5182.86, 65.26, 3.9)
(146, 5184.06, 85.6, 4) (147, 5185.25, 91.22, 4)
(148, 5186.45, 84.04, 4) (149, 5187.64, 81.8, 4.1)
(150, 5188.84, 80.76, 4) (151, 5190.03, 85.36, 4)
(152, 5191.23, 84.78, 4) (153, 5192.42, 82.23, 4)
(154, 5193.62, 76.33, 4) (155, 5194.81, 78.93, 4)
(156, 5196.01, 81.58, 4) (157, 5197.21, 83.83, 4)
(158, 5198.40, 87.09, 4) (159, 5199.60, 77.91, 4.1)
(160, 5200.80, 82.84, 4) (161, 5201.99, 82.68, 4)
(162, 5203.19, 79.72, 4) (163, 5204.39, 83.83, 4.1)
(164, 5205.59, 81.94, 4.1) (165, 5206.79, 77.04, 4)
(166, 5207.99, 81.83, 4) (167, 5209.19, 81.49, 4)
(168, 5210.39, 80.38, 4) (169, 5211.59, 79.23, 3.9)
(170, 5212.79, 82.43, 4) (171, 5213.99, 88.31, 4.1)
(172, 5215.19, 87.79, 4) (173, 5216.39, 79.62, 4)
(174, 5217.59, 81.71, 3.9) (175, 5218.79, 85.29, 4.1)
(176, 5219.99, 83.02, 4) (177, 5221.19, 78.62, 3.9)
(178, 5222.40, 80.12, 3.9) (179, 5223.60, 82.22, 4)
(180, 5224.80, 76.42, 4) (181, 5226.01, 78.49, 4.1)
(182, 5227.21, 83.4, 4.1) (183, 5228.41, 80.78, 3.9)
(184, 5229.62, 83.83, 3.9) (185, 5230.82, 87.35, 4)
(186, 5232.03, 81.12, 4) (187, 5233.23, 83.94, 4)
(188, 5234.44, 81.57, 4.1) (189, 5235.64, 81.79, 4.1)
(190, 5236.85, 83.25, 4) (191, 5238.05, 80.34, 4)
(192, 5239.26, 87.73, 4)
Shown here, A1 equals 1.1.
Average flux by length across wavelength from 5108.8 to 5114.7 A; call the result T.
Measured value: 65.1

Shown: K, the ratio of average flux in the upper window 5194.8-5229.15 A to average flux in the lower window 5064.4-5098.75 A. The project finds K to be 1.28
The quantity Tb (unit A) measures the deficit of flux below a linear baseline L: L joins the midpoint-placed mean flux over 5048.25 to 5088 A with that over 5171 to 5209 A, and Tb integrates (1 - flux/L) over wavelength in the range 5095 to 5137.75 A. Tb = 6.5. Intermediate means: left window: 66.7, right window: 81.2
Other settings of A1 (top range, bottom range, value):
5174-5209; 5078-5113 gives 1.37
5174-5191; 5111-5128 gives 1.46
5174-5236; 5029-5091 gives 1.29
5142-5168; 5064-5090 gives 0.94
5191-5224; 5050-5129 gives 1.36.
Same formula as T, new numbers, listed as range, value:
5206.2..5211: 80.2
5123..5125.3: 58.9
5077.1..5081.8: 65.7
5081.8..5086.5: 63.1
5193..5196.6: 78.9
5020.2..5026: 74.1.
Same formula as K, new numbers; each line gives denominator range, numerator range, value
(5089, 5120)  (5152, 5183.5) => 1.11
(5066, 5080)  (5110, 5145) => 0.91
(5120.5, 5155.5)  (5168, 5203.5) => 1.32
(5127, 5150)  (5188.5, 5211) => 1.30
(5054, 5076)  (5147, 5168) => 0.87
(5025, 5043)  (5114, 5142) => 0.86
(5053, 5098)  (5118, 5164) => 0.92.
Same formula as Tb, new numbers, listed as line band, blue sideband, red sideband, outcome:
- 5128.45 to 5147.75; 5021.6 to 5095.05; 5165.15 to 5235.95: 2.70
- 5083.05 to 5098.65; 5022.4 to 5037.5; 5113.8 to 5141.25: 1.12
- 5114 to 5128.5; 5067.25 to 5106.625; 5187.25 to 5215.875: 2.67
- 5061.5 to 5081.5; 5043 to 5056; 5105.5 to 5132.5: -0.84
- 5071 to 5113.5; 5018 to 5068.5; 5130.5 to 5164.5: 1.66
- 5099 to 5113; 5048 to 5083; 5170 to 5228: 1.48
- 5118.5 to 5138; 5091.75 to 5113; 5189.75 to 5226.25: 2.01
